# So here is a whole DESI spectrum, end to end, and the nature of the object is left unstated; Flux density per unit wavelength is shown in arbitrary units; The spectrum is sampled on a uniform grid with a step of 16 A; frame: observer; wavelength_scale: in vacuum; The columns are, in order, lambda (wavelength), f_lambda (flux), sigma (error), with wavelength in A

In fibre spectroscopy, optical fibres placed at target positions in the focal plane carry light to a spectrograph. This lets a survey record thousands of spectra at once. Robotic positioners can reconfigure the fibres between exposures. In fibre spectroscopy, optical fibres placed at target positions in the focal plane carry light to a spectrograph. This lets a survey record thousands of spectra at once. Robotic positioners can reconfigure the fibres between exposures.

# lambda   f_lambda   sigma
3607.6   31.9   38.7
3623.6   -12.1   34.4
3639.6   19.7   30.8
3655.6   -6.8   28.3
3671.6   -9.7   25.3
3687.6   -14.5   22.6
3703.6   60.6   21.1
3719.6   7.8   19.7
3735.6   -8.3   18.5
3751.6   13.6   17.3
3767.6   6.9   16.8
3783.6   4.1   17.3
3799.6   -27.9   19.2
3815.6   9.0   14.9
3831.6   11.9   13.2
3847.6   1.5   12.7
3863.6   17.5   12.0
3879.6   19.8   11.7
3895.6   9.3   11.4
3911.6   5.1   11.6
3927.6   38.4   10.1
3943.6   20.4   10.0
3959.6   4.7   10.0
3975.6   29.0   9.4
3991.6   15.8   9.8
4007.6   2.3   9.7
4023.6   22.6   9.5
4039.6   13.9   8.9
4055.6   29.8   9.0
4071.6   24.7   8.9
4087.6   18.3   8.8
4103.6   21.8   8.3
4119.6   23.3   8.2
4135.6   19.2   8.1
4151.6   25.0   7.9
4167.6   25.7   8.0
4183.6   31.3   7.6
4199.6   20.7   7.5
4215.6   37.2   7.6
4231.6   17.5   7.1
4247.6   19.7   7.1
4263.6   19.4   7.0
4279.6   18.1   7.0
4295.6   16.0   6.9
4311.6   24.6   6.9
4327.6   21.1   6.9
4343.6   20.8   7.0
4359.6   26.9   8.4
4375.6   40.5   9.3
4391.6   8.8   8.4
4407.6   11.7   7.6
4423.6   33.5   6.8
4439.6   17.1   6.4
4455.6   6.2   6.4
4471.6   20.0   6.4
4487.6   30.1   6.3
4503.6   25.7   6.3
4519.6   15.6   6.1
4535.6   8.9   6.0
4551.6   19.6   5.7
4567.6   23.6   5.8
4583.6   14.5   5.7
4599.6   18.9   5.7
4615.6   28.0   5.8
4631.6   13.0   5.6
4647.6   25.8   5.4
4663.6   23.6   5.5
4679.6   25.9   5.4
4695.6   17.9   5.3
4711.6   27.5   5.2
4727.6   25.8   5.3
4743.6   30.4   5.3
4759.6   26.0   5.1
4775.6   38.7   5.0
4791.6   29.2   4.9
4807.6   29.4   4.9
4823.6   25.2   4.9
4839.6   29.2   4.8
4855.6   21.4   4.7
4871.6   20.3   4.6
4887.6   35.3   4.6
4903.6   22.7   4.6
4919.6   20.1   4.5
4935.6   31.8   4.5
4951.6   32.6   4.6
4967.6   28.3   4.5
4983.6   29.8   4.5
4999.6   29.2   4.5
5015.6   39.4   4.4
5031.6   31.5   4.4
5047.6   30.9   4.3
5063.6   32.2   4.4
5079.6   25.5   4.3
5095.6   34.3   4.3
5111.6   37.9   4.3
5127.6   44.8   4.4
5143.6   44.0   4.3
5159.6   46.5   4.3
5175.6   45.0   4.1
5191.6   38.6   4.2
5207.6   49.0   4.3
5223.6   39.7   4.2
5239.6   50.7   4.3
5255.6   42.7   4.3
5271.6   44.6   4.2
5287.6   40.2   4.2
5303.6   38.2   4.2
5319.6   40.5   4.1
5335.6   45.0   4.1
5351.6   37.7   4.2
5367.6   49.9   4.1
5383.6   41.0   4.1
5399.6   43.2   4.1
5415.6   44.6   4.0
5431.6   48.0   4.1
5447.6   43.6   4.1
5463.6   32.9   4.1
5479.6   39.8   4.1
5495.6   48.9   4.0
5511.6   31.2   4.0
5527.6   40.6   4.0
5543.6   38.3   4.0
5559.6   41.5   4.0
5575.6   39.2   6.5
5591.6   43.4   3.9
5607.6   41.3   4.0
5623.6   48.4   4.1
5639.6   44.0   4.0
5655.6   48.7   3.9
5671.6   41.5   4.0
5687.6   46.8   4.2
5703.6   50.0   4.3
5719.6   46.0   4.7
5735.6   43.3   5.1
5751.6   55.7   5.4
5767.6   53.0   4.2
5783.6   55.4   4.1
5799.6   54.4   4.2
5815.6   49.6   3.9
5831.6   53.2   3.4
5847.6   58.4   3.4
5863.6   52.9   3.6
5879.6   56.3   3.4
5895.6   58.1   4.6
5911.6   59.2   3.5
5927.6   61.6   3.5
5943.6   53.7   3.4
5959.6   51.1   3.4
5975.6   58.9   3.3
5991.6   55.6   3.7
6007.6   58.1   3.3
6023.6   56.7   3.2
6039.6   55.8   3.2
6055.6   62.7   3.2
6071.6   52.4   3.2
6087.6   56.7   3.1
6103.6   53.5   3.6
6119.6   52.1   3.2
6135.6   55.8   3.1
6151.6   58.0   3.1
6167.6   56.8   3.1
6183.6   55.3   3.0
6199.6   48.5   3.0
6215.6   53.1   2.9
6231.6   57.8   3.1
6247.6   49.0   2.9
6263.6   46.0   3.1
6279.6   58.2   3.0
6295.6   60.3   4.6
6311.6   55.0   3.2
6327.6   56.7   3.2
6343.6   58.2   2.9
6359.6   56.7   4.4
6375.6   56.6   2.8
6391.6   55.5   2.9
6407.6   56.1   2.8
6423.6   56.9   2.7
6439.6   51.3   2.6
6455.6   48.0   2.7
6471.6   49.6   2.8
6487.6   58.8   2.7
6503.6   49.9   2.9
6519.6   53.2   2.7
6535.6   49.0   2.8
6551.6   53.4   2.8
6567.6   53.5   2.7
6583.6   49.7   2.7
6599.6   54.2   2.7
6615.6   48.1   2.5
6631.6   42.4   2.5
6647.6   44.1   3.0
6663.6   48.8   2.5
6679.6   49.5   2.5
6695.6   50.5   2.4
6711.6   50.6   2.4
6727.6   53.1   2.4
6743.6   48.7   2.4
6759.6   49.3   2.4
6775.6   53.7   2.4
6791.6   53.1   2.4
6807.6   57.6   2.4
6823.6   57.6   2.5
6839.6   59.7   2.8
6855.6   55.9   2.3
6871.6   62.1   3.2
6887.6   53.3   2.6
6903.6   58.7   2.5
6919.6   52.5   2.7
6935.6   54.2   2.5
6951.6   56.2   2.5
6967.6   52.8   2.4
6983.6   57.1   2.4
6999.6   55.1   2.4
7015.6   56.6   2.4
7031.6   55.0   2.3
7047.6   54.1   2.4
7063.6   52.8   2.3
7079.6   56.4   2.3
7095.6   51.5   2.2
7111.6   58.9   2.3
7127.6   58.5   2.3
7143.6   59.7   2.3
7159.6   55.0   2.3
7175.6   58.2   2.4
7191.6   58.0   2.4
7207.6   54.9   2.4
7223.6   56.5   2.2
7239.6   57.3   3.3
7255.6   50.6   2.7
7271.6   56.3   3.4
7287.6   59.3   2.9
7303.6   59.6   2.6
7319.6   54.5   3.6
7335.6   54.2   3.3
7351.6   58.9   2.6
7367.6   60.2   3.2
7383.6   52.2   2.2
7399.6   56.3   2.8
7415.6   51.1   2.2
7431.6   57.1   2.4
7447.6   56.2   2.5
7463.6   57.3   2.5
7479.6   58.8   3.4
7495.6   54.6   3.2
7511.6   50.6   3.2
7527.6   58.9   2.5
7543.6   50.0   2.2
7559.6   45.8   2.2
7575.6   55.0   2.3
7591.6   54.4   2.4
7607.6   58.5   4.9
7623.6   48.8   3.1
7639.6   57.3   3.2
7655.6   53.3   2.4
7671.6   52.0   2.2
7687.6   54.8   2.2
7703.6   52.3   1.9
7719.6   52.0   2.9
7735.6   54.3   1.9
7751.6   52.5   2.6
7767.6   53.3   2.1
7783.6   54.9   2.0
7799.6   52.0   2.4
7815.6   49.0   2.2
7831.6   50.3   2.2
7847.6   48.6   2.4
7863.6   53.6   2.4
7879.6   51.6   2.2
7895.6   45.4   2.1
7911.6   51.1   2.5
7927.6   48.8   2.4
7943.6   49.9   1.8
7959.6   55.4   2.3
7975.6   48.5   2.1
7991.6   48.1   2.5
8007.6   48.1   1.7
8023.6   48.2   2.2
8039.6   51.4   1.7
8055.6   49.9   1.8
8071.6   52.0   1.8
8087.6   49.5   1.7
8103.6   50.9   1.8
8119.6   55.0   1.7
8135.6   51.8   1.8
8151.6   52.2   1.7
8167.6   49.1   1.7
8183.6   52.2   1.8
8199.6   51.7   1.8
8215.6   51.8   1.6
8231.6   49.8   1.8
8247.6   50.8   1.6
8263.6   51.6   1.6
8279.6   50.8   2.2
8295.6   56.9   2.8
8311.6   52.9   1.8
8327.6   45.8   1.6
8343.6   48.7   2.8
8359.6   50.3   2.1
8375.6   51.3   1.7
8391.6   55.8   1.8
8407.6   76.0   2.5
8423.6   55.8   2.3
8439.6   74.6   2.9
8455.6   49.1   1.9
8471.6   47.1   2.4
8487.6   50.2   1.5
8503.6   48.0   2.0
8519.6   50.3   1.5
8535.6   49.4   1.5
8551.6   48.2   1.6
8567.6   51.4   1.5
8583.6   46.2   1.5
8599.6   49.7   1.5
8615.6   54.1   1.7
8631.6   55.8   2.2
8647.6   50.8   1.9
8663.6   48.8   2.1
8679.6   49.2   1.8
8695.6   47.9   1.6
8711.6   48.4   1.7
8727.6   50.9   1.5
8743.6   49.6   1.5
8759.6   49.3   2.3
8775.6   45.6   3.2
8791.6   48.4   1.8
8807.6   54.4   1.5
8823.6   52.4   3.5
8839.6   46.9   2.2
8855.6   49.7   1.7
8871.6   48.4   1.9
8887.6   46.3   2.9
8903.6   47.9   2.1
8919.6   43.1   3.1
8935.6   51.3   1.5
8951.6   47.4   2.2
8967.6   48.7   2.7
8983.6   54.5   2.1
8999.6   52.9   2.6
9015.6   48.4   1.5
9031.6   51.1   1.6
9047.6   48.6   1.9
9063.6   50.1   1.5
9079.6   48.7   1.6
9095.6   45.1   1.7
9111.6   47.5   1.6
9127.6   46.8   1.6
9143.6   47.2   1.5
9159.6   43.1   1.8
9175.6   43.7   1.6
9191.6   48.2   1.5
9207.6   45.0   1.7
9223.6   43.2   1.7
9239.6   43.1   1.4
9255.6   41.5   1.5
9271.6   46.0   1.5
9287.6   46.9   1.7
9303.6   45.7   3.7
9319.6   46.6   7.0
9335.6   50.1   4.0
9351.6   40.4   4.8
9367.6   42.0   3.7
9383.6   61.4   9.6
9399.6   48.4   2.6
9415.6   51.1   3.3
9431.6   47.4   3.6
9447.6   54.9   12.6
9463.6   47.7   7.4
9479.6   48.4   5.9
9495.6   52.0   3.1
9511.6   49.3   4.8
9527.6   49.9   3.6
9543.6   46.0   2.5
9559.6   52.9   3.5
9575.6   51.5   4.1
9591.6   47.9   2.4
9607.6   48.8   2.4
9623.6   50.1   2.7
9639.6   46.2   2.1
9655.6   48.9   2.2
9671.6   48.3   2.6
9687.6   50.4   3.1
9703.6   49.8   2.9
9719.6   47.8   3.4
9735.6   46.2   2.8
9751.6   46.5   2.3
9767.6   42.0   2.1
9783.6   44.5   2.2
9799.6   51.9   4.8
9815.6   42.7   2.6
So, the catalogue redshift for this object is 0.281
